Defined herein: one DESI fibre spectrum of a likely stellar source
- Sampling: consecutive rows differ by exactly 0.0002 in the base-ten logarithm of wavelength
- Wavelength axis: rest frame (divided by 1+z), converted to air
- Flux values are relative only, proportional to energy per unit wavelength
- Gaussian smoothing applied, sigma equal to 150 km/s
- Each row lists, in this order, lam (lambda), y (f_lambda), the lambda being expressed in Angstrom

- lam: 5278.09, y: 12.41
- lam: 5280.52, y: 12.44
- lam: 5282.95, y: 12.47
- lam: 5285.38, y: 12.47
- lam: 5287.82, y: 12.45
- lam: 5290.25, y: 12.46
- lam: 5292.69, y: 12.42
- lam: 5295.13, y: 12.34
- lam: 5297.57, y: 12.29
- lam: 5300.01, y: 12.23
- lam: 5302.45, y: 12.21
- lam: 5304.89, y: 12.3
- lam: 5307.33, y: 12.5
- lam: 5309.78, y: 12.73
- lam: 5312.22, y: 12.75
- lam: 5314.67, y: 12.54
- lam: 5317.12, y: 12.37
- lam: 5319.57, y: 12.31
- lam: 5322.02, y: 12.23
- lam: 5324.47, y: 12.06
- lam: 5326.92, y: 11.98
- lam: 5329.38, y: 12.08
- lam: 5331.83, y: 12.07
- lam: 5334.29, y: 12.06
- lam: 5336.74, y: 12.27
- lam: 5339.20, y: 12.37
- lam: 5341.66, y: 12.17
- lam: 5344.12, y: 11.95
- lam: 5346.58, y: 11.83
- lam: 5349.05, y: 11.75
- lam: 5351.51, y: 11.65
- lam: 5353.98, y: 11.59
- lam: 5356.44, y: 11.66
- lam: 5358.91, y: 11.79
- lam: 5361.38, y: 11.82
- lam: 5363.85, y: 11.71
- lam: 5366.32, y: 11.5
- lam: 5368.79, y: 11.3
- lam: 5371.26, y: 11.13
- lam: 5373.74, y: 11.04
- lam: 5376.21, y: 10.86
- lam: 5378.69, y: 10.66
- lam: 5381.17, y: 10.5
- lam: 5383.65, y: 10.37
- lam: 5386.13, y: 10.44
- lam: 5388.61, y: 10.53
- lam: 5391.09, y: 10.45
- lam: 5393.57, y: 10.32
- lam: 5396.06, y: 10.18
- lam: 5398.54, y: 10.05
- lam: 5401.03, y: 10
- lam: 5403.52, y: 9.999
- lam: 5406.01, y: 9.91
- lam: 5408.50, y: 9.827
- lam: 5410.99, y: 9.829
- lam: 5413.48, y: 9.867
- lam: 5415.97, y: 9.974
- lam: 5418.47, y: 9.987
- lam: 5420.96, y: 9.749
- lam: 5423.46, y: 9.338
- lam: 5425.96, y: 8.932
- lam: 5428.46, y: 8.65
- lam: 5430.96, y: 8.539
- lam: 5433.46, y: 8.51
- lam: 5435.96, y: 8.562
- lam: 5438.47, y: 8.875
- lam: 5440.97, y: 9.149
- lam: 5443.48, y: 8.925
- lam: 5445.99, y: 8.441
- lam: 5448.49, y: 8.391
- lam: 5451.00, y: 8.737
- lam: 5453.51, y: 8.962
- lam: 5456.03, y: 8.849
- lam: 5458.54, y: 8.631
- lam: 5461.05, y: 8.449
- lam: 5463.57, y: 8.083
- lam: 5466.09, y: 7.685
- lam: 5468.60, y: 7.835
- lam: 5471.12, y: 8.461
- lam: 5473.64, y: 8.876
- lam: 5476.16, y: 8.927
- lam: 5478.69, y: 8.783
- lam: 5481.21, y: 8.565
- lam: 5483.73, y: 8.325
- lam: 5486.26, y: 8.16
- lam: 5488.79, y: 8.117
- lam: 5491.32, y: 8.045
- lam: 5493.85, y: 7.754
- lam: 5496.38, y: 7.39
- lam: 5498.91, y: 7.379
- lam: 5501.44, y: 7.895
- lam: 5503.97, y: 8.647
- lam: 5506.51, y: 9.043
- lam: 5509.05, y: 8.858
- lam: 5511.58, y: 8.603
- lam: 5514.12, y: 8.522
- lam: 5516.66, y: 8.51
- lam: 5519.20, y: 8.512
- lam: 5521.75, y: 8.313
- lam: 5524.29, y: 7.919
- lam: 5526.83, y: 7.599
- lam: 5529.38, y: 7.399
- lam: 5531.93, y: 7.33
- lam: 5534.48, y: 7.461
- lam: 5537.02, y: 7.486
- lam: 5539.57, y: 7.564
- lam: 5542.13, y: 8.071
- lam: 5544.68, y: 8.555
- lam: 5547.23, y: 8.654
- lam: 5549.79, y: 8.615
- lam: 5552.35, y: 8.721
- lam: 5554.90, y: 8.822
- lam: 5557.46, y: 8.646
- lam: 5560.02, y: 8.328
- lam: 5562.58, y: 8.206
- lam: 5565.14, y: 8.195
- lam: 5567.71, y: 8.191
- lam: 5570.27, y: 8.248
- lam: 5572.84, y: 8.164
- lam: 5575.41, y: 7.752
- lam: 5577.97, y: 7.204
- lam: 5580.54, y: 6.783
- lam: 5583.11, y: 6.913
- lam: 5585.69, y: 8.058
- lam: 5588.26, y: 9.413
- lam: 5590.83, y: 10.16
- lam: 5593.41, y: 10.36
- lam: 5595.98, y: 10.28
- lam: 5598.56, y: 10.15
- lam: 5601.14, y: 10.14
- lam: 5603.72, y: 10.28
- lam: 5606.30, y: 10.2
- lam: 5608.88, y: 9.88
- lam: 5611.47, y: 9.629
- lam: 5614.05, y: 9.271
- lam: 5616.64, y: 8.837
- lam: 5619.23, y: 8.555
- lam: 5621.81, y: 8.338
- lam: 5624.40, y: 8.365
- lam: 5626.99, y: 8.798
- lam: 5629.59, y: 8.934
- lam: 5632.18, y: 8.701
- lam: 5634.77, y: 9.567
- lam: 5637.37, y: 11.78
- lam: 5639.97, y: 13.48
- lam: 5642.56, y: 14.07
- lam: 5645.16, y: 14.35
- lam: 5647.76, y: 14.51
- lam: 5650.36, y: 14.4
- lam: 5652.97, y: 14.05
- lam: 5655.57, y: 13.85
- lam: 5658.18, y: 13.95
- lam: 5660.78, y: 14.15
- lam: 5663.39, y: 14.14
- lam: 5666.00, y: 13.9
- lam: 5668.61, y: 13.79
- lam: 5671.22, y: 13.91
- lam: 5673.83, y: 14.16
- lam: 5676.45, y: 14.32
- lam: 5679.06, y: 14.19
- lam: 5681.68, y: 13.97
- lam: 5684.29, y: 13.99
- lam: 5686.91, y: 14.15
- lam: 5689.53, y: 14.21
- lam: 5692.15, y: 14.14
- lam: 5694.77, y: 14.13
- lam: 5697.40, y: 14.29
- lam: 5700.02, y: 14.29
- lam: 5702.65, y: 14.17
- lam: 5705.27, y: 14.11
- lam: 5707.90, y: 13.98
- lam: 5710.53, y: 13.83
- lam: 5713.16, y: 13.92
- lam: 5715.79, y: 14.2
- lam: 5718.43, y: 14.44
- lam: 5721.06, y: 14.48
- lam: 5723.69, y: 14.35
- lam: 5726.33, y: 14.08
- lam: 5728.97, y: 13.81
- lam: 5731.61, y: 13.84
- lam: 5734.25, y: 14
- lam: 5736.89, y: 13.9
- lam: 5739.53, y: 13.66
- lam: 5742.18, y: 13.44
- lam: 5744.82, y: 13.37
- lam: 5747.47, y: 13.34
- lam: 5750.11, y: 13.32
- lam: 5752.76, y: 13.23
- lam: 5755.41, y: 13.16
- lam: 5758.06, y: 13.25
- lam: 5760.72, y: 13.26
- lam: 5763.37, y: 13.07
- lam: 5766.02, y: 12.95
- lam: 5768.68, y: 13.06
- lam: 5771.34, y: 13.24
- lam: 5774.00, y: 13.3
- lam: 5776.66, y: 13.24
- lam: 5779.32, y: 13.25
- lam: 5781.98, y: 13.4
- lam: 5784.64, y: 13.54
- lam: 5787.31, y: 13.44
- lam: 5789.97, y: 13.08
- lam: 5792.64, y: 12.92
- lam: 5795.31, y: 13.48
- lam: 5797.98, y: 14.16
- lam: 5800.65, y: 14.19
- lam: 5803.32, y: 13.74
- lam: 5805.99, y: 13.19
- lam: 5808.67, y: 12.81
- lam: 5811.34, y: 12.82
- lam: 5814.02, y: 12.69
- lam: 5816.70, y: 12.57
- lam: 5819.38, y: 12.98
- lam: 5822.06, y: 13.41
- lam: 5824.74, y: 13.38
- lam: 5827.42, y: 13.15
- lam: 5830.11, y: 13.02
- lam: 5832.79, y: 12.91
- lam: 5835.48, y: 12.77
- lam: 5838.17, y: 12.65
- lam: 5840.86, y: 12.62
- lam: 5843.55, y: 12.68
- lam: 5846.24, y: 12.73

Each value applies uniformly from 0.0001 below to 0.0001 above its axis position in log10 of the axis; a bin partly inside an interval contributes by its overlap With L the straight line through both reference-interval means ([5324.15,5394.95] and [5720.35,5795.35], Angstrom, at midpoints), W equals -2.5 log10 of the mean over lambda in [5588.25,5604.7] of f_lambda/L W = 0.24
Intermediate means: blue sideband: 11.4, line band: 10.2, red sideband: 13.5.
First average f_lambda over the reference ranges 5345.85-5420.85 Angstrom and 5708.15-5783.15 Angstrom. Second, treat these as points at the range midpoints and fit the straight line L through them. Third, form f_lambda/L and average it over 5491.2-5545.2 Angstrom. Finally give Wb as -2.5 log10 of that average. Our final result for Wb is 0.42 mag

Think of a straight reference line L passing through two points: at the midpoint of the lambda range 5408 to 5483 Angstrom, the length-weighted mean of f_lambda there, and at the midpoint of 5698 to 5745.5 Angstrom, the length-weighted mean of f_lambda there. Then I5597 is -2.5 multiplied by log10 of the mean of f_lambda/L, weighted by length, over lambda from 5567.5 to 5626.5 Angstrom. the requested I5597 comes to 0.29 mag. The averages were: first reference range 8.87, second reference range 14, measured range 8.93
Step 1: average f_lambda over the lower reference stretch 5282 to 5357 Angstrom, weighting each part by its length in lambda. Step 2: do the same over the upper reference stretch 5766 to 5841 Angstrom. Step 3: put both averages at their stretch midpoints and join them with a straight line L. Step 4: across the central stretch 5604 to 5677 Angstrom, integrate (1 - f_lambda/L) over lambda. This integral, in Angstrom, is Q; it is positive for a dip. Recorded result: 5.96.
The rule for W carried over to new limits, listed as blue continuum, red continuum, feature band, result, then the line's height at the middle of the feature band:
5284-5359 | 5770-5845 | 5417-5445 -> 0.35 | 12.4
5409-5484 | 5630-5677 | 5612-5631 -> 0.39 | 12.6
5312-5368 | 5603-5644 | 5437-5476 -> 0.29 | 11.2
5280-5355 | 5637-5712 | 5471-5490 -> 0.46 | 13.1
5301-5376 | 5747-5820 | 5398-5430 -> 0.25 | 12.2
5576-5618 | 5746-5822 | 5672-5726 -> -0.24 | 11.4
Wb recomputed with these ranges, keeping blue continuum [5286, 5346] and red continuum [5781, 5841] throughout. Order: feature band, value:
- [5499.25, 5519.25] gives 0.43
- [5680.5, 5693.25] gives -0.09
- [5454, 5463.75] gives 0.41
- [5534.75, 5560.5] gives 0.46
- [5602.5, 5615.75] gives 0.29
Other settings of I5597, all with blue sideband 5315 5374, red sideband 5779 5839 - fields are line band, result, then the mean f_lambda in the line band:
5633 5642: 0.09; 11.7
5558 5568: 0.45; 8.26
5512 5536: 0.48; 7.97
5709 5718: -0.09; 14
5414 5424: 0.23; 9.8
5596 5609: 0.23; 10.2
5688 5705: -0.11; 14.2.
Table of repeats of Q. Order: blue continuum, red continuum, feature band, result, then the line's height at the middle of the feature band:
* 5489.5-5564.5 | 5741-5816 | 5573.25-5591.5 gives 2.6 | 9.29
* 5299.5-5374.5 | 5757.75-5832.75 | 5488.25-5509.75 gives 7.5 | 12.4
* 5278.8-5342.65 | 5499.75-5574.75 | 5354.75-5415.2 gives 1.9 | 11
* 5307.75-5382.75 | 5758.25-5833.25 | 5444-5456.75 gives 3.6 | 12.1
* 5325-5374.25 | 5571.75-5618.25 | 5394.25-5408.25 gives 1.5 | 11.2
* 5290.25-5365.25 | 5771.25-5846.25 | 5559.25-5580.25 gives 7.8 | 12.6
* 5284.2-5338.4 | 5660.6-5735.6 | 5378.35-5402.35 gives 4.4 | 12.7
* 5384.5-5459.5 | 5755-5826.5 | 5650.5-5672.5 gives -3.9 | 11.9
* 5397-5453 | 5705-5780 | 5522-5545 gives 6.5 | 10.8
